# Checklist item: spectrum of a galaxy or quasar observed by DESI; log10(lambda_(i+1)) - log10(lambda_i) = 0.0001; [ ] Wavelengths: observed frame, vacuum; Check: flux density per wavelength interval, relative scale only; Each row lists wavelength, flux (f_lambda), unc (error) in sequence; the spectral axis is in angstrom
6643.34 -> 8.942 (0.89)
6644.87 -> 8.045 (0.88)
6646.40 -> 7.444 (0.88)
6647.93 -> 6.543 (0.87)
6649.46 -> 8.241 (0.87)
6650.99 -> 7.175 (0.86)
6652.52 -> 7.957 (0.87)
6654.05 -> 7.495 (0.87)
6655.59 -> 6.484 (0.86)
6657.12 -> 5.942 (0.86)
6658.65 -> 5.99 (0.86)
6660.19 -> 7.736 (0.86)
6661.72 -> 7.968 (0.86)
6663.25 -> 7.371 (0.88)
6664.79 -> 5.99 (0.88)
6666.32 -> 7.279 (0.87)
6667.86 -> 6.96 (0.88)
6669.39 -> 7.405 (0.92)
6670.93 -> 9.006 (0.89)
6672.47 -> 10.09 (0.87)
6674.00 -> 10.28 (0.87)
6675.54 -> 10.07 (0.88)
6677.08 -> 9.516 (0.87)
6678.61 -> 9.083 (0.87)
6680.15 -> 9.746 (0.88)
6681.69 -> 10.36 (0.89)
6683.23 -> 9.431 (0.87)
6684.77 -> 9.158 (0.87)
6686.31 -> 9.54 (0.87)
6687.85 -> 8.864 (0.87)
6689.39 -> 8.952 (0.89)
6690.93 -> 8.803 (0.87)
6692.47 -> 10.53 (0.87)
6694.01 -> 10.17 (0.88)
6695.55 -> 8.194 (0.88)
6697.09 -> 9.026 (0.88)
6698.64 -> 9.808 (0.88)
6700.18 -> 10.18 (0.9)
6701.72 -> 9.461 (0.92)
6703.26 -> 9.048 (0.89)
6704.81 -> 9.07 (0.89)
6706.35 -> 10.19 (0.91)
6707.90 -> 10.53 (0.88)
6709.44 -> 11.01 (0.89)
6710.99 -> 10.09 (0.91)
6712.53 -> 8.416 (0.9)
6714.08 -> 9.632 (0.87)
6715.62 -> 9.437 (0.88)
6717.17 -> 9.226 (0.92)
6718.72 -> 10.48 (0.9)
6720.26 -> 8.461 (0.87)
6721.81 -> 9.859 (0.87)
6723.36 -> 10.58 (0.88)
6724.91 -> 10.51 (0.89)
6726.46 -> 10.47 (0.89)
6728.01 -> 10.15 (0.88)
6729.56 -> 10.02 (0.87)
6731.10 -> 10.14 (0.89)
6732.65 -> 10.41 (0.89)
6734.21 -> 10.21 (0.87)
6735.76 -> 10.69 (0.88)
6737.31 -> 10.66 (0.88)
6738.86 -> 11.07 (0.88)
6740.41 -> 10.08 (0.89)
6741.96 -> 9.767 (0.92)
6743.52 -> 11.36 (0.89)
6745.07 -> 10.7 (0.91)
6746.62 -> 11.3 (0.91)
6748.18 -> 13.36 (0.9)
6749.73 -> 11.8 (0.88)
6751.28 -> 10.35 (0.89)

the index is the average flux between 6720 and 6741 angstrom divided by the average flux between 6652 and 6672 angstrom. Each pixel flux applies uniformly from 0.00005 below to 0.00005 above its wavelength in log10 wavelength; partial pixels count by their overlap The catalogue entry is 1.4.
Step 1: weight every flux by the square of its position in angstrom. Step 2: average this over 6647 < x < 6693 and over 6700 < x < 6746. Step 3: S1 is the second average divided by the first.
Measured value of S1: 1.23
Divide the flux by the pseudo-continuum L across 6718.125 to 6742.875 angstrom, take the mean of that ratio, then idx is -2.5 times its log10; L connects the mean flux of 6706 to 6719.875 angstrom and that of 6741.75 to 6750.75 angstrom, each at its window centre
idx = 0.05 mag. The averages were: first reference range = 9.84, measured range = 10.2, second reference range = 11.5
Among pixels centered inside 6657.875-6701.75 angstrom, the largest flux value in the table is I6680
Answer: 10.53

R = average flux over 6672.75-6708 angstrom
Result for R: 9.55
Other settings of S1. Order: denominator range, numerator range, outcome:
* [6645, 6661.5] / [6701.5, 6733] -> 1.40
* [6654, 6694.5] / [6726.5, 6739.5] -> 1.24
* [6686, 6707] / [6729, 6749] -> 1.16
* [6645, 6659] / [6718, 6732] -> 1.45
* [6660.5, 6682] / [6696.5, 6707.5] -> 1.12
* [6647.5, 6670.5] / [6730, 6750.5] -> 1.56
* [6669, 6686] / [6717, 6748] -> 1.11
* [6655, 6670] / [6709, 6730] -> 1.45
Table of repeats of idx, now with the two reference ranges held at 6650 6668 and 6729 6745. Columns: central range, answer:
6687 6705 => -0.08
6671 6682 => -0.25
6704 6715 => -0.07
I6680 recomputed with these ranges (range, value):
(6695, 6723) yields 11.01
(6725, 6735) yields 10.47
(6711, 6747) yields 11.36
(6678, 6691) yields 10.36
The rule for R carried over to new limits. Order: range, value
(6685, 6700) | 9.35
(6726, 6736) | 10.3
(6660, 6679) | 8.37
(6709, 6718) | 9.58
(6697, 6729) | 9.81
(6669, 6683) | 9.56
